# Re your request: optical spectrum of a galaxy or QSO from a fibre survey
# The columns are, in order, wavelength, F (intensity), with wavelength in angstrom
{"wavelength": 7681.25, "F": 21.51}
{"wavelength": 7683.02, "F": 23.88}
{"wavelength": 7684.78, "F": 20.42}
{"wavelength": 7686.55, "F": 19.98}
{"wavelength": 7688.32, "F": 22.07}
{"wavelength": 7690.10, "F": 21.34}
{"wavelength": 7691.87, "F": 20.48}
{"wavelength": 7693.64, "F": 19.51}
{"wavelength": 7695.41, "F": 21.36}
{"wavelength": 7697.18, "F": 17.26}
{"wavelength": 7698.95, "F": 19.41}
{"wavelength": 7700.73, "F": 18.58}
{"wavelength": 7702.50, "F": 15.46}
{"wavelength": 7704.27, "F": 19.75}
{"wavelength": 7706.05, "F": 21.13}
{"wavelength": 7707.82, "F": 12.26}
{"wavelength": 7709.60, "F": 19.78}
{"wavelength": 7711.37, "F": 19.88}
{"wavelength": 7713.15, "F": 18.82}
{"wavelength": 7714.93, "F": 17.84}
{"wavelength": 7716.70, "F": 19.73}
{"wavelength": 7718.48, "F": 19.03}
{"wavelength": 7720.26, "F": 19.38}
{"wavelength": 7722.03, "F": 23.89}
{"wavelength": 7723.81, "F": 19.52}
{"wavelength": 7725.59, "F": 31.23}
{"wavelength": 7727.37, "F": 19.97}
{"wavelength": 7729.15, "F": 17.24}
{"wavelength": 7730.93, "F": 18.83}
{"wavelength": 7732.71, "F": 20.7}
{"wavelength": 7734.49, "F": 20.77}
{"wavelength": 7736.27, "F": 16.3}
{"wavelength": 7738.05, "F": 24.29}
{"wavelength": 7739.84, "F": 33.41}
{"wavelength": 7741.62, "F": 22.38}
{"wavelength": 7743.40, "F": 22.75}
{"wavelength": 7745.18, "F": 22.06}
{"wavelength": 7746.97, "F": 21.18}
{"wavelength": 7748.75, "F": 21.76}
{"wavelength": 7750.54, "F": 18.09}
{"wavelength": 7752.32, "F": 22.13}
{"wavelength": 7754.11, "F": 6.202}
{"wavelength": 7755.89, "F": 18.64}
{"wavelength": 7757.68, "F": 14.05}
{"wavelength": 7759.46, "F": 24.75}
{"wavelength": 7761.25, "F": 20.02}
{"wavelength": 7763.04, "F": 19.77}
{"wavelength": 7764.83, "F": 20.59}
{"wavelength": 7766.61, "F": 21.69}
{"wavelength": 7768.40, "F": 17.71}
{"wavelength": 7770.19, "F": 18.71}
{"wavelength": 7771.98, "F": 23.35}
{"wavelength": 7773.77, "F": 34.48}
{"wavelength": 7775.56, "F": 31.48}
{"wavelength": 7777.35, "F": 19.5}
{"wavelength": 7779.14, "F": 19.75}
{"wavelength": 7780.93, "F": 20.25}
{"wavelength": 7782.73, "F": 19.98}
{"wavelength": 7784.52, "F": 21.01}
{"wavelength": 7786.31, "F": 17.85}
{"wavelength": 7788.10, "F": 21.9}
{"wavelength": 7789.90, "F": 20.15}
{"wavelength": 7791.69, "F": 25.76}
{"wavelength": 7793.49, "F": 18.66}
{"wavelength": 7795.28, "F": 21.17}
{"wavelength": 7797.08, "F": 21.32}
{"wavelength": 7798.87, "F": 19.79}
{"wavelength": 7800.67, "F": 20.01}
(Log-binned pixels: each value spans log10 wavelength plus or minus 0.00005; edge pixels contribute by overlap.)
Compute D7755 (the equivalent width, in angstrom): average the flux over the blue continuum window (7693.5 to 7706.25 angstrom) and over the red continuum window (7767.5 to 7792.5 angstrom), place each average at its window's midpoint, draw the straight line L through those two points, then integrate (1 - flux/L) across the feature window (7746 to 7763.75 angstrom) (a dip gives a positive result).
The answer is 2.1 angstrom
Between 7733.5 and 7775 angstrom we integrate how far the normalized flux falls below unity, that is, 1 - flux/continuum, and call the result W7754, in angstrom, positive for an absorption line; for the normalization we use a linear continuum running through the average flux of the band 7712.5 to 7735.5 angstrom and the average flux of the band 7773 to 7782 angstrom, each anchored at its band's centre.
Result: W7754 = 3.2 angstrom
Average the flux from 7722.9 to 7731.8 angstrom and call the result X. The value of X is 21.4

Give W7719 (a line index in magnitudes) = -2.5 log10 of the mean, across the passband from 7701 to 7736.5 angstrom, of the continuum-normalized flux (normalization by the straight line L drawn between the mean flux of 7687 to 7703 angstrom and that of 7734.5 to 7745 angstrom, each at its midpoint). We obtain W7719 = 0.11 mag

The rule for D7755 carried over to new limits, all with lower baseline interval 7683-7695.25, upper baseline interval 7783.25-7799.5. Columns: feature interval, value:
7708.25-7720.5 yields 1.2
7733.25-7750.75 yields -1.3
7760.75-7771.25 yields 0.5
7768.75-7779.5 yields -1.8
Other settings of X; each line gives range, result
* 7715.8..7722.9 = 20.5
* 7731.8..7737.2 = 19.3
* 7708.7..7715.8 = 19.1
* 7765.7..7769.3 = 19.7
